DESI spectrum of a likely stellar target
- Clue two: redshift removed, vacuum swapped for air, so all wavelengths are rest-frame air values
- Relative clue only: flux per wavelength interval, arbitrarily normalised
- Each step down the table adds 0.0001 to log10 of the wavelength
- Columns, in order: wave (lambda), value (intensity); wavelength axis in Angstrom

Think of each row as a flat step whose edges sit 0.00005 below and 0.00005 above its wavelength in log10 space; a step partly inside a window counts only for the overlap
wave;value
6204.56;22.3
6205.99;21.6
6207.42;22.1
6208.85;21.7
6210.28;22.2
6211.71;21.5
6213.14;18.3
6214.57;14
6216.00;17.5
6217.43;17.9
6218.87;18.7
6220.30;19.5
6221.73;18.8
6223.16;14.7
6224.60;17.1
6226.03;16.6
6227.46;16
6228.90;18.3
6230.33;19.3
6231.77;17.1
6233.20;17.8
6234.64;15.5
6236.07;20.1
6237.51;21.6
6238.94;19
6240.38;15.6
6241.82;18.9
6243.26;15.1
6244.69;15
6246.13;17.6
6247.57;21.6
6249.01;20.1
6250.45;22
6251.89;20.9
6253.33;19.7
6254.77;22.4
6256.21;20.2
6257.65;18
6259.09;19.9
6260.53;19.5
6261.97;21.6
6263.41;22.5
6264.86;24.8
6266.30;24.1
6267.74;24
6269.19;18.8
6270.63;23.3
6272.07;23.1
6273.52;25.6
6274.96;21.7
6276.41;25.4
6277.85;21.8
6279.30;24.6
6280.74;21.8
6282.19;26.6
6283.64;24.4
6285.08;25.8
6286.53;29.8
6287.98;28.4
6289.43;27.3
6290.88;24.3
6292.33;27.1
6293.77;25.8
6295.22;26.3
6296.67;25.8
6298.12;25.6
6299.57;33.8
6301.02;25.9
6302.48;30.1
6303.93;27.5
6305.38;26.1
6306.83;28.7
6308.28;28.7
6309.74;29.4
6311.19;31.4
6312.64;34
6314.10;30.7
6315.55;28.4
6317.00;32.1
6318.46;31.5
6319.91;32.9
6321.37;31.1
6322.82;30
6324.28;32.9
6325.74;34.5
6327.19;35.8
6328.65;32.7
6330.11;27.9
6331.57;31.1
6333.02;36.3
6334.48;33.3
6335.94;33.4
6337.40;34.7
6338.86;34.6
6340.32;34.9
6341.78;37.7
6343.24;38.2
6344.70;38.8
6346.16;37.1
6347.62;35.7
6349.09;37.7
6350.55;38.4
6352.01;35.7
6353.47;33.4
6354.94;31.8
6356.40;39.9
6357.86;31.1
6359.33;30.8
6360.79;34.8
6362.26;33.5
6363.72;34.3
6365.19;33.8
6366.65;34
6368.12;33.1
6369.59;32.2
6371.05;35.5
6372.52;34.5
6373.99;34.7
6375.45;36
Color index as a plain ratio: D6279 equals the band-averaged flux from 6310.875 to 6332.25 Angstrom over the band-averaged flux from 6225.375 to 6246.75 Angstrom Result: 1.81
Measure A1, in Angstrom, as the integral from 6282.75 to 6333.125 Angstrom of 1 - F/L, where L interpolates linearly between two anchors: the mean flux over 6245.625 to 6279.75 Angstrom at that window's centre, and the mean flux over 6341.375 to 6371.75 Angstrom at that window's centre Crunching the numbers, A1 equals -2.2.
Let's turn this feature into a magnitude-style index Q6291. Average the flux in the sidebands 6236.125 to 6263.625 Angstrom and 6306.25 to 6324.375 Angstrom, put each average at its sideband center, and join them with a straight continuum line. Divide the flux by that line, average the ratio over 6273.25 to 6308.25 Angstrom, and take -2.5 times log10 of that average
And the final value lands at 0.01 mag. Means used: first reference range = 19.5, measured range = 26.3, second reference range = 30.9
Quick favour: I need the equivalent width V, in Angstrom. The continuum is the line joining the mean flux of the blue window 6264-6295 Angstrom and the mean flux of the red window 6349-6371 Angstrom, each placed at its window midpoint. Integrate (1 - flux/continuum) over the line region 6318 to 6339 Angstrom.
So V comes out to -1.6 Angstrom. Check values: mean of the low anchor 24.7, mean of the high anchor 34.2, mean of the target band 32.8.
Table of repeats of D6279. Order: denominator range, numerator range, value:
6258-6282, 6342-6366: 1.56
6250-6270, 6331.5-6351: 1.69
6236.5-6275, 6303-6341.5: 1.54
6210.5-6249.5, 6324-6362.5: 1.94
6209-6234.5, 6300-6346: 1.79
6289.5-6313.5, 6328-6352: 1.25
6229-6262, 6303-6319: 1.57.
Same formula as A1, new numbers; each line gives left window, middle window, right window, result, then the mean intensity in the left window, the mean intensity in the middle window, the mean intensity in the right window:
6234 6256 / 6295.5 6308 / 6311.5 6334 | 0.3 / 19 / 27.9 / 32.1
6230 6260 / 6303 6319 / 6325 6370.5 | -0.5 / 18.9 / 29.9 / 34.6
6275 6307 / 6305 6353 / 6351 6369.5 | -4.3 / 26.4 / 33.3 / 33.9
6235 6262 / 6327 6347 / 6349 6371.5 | -2.3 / 19.3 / 34.7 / 34.3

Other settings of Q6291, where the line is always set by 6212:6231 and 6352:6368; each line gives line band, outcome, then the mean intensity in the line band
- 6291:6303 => -0.04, 27.3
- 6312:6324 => -0.09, 31.4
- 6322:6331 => -0.08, 32.3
